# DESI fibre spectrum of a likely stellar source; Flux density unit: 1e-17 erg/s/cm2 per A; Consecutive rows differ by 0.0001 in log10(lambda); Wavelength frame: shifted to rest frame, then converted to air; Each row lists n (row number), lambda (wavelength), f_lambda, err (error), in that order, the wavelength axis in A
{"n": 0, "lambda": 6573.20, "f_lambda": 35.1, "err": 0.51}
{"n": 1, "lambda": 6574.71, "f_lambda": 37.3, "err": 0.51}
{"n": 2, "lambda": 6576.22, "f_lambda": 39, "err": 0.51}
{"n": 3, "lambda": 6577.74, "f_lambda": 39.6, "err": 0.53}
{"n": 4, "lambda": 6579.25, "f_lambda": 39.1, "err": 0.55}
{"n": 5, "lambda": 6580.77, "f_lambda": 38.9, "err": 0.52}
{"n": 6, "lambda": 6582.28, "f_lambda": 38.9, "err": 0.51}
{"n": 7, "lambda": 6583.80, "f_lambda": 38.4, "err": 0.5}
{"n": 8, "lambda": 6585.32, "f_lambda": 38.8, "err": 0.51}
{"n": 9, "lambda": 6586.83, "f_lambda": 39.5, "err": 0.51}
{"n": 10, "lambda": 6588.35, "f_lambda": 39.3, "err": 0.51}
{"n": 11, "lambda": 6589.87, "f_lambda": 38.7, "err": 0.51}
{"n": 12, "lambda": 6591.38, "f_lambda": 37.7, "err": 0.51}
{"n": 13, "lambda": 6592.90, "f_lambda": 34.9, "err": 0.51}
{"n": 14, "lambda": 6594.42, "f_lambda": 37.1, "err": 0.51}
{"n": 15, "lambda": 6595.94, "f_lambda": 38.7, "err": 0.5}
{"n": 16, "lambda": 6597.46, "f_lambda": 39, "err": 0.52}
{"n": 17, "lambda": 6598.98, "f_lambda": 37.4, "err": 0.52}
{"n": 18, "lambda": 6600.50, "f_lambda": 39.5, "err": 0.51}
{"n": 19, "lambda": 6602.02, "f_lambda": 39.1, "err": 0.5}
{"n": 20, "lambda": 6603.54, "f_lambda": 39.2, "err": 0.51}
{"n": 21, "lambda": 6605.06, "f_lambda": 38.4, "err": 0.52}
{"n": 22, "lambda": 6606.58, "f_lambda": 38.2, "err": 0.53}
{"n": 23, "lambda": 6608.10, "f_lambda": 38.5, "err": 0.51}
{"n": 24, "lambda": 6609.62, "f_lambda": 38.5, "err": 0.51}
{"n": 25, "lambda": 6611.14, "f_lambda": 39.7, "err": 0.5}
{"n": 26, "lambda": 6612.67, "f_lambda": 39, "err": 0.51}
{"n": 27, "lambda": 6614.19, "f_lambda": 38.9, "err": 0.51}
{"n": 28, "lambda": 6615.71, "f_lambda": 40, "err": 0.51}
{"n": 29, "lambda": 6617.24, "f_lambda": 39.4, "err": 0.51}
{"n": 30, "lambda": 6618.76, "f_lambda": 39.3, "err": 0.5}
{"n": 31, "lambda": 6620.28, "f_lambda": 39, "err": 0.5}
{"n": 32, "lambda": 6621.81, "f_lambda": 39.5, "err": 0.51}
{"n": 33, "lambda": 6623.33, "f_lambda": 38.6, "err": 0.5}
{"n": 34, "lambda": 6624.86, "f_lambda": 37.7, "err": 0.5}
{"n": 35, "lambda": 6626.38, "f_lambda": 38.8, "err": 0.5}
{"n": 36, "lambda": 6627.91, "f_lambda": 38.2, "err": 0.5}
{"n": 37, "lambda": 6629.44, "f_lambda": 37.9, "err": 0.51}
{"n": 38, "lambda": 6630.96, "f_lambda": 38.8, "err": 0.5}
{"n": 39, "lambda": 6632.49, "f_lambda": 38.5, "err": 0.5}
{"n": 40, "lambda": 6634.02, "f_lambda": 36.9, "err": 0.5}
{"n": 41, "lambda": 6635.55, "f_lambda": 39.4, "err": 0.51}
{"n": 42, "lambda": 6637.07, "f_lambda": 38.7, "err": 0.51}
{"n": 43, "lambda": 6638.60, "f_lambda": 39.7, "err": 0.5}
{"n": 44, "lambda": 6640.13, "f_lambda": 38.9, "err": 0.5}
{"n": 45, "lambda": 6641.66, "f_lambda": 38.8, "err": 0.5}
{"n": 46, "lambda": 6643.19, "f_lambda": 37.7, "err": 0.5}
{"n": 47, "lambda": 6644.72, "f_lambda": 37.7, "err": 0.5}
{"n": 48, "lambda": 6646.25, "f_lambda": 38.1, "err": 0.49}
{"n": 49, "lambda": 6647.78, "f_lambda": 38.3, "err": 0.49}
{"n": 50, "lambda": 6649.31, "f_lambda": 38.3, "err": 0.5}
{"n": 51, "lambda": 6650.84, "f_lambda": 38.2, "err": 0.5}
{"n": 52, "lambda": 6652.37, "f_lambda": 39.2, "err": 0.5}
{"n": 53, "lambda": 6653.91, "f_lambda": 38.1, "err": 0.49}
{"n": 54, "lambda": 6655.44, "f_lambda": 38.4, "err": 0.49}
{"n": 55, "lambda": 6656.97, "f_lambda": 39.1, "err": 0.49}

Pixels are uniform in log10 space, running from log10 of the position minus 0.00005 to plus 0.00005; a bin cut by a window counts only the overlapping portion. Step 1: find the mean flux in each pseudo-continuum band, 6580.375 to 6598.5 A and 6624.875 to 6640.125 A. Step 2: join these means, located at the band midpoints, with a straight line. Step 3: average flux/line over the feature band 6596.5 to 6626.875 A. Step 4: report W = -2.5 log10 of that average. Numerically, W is -0.01 mag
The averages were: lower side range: 38.3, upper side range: 38.5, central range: 38.9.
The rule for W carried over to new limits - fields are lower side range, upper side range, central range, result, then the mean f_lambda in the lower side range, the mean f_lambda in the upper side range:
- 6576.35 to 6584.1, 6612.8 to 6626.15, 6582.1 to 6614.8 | 0.01 mag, 39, 39.1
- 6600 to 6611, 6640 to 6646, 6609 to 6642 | -0.01 mag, 38.8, 38.2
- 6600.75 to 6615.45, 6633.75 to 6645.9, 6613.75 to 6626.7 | -0.01 mag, 38.9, 38.5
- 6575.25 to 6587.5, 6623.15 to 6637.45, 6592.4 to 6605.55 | 0.02 mag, 39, 38.3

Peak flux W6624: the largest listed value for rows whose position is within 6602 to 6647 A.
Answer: 40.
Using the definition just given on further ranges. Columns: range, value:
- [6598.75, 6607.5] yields 39.5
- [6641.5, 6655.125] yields 39.2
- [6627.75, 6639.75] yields 39.7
